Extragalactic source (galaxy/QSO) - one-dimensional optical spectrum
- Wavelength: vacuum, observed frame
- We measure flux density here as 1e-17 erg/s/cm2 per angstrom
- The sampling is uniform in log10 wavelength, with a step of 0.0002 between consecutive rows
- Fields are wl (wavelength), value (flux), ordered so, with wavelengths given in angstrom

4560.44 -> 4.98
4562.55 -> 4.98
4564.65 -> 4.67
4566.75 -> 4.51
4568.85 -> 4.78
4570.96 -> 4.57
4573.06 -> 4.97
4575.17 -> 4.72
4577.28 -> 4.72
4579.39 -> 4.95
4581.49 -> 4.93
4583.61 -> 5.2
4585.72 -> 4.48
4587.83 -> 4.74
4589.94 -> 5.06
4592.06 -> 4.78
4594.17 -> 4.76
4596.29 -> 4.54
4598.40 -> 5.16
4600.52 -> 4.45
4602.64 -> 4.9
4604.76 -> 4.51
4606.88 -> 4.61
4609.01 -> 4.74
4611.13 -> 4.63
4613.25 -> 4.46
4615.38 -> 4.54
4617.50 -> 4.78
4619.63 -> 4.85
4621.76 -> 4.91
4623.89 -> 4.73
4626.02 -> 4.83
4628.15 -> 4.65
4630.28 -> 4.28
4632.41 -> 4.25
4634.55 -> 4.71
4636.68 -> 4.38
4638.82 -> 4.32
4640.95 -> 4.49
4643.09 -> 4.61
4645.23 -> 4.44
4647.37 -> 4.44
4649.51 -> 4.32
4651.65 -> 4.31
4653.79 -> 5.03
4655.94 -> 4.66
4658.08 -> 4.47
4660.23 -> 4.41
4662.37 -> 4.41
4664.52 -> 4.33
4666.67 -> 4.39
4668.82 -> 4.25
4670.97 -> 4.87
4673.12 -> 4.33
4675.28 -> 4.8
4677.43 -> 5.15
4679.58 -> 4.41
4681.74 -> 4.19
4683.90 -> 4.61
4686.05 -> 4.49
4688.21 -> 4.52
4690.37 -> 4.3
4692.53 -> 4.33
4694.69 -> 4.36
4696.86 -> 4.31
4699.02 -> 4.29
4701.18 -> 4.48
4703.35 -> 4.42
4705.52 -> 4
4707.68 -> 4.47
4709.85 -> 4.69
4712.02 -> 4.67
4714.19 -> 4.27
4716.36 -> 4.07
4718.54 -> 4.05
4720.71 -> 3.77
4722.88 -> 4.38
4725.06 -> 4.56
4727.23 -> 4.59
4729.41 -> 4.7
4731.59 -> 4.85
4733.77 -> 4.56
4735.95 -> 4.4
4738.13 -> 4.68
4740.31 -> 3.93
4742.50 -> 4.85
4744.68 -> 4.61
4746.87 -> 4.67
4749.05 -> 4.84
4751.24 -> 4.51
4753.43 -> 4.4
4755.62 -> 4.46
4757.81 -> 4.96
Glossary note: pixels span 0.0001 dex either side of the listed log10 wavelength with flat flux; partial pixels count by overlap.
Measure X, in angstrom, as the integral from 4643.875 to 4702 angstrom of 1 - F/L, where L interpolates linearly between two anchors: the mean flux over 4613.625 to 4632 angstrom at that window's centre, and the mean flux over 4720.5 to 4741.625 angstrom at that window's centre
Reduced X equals 1.29 angstrom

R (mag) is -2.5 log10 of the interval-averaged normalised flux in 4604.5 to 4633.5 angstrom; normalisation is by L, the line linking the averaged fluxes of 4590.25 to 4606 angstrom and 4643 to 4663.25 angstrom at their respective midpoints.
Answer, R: 0.01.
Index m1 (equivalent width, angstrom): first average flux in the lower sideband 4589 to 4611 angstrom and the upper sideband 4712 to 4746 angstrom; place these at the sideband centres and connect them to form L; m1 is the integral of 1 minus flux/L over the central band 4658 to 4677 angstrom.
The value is 0.3 angstrom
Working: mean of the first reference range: 4.74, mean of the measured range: 4.5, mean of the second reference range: 4.43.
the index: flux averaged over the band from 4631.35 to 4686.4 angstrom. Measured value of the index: 4.5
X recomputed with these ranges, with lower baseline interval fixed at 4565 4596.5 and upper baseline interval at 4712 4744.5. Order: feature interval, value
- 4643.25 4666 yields 0.6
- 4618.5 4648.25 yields 0.6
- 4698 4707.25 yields 0.4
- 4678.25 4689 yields 0.2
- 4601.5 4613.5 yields 0.2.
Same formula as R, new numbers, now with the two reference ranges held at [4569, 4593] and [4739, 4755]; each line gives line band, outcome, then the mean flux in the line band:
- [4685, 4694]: 0.056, 4.41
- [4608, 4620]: 0.026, 4.66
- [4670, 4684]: 0.010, 4.62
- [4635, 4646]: 0.062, 4.46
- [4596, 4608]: 0.020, 4.7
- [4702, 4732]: 0.051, 4.38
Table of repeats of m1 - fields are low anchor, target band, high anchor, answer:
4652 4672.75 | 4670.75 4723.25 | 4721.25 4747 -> 1.5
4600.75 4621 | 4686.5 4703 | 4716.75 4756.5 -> 0.6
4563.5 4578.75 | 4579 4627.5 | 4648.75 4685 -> -1.1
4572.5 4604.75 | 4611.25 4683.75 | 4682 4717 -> 0.6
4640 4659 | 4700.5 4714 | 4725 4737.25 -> 0.4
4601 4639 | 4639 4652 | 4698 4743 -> 0.4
